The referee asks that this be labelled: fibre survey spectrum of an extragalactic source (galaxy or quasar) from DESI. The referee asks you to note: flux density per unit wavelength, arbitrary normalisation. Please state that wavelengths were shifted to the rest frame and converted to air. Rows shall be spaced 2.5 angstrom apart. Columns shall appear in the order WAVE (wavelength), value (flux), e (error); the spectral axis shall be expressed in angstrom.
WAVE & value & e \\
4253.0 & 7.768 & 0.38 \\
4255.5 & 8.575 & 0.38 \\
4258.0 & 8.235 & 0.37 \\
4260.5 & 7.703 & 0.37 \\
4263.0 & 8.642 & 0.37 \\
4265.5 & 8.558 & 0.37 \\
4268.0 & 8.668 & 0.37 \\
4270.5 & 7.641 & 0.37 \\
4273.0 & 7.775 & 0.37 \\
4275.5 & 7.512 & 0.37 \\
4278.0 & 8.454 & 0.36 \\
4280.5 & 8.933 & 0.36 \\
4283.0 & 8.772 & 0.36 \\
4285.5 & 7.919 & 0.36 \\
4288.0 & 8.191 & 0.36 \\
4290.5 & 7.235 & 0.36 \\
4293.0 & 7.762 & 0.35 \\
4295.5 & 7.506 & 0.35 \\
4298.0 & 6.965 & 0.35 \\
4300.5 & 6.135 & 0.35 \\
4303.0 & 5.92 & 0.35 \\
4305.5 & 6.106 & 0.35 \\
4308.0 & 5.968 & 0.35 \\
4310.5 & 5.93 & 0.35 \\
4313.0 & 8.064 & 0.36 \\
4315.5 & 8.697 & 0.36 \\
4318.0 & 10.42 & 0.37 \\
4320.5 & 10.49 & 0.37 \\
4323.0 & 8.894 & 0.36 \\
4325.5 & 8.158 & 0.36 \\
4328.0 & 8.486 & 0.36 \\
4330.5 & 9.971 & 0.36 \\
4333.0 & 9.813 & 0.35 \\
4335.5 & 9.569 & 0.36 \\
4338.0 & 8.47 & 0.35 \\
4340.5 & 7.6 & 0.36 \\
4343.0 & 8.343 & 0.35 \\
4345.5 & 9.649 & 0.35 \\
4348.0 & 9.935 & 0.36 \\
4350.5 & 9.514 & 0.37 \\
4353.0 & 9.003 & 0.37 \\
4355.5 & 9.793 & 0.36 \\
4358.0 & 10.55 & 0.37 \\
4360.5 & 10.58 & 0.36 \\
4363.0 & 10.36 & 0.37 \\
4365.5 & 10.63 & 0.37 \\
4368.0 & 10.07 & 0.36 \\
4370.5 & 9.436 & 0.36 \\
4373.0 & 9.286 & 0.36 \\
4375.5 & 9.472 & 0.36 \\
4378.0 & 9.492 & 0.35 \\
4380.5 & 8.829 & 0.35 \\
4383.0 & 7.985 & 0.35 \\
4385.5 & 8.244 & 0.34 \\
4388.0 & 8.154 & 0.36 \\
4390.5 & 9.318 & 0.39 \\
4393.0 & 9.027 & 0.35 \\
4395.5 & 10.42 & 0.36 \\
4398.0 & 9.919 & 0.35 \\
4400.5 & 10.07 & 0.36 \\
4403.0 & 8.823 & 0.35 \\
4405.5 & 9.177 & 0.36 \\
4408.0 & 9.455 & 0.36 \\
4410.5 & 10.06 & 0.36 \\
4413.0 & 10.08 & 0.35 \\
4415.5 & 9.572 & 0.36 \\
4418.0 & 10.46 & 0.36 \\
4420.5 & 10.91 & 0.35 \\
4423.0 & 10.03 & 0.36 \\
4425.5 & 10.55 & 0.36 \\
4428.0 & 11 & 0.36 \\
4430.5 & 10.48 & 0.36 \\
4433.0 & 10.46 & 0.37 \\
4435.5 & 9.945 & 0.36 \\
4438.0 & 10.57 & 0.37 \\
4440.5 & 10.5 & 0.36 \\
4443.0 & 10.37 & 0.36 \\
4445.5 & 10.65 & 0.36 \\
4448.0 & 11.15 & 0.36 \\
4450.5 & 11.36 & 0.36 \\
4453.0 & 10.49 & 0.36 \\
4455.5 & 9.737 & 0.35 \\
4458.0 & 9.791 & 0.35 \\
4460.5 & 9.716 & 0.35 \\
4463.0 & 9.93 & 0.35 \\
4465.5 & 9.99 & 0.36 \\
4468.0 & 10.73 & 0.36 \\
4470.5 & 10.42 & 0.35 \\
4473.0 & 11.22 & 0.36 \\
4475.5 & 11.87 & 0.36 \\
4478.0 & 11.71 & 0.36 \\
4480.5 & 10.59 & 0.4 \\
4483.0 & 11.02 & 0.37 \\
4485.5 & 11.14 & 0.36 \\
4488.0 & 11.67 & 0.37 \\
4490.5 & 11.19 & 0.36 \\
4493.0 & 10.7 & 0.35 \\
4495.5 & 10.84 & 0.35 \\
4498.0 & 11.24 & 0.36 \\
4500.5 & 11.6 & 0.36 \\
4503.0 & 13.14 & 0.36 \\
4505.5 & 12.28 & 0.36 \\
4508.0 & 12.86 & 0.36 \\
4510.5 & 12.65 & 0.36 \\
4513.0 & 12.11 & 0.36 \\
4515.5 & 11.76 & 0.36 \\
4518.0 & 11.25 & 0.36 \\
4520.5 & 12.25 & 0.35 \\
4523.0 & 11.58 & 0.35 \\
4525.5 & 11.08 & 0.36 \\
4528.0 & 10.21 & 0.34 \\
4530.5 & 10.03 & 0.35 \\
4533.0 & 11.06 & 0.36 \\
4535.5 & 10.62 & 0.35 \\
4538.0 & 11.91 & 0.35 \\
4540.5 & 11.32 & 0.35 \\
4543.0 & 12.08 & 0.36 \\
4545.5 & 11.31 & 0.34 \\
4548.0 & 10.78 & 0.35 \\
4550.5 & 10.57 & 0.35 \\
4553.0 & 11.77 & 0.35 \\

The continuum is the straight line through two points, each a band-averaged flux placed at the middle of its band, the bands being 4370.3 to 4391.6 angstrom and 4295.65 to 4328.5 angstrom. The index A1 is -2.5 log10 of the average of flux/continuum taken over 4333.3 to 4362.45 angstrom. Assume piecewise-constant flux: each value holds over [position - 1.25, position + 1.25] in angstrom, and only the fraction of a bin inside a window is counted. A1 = -0.13 mag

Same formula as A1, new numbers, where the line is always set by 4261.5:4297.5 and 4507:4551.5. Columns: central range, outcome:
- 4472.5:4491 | -0.052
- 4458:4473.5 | 0.033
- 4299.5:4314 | 0.314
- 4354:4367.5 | -0.131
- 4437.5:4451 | -0.048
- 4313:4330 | -0.061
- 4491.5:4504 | -0.046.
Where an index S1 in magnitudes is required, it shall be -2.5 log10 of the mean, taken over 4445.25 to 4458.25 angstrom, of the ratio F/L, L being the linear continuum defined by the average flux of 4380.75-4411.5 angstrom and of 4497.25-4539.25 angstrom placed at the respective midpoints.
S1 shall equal -0.028 mag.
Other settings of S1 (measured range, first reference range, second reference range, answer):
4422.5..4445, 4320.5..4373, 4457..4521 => 0.013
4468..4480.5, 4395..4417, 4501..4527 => 0.002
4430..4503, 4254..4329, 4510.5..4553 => -0.039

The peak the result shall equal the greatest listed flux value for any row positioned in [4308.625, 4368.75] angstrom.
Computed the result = 10.63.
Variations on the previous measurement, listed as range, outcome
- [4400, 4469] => 11.36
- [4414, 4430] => 11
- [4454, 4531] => 13.14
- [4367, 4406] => 10.42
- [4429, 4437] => 10.48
